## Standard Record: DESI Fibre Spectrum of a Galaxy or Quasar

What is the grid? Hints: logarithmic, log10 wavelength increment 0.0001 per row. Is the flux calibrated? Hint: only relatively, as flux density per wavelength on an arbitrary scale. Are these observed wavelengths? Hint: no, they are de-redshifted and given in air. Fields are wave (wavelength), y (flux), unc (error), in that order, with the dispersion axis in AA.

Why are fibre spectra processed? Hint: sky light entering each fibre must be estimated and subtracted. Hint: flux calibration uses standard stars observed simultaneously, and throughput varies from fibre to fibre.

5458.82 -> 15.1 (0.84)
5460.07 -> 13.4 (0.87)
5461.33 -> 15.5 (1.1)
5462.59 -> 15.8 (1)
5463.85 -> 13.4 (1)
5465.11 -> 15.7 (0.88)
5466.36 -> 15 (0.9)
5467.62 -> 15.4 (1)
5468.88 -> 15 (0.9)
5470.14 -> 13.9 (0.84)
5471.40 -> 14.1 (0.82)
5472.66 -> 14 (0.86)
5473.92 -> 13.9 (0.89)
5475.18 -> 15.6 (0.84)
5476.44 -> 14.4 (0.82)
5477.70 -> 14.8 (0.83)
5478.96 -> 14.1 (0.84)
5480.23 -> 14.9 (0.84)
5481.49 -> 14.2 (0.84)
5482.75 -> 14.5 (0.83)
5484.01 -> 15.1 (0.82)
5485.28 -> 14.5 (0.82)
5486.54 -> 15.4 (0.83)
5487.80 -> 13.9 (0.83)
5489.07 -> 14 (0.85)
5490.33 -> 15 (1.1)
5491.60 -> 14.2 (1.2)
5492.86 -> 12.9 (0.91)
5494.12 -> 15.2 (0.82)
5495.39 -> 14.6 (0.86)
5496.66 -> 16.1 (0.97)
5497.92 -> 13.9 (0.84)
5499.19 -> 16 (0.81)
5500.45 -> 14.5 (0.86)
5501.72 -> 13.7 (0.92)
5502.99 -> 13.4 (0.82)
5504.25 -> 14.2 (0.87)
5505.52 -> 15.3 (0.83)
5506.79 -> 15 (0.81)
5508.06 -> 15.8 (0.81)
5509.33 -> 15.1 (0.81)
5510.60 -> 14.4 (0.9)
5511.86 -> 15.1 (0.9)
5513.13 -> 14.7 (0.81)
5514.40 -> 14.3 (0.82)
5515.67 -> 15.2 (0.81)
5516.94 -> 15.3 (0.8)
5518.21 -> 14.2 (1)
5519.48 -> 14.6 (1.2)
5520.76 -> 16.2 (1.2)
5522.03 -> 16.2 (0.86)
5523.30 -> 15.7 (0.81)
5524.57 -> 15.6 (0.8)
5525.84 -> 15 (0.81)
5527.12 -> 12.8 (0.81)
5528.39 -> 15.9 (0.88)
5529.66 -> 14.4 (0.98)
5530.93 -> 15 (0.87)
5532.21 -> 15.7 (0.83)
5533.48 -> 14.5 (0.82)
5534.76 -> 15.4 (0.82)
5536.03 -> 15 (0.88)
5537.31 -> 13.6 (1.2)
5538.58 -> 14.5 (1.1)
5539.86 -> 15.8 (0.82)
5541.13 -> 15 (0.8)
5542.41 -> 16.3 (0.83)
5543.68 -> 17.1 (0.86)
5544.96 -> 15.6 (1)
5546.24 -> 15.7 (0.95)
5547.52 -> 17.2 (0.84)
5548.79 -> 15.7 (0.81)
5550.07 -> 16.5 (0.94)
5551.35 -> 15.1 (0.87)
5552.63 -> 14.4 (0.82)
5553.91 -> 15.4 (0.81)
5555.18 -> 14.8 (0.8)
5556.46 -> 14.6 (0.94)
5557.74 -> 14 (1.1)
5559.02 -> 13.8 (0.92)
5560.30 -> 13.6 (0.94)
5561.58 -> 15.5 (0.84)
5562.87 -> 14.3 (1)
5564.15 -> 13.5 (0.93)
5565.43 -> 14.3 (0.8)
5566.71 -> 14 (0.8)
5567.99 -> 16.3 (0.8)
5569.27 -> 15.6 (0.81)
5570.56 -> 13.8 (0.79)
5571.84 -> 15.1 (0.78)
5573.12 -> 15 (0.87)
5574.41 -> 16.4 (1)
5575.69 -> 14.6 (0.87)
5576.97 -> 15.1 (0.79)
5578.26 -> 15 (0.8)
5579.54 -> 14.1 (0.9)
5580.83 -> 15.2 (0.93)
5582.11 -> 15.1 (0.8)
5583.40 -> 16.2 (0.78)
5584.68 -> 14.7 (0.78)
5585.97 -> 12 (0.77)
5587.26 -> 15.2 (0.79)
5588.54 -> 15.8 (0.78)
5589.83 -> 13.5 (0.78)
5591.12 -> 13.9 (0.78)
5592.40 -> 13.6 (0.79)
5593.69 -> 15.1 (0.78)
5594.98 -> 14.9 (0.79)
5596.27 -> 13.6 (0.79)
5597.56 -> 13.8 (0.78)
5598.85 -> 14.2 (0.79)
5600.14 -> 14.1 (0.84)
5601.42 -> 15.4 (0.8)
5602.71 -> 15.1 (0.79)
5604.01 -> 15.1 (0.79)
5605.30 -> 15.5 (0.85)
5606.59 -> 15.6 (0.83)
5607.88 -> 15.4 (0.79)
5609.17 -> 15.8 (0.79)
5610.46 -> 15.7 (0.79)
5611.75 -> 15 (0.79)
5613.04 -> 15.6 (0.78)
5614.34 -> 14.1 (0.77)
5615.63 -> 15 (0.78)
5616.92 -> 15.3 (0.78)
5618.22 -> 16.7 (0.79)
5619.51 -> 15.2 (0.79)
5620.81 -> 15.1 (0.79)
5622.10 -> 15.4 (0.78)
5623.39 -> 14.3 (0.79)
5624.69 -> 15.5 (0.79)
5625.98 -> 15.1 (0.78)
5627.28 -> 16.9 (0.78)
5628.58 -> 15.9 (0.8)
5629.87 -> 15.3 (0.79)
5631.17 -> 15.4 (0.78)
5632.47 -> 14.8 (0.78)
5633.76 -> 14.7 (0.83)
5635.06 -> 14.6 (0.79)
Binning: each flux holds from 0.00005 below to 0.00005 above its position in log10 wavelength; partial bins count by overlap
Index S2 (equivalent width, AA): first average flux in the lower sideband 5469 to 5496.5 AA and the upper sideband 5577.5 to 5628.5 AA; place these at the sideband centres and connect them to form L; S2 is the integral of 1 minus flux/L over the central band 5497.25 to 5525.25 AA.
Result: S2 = -0.7 AA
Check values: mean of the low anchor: 14.5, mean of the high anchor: 15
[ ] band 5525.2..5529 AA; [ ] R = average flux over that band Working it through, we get 14.5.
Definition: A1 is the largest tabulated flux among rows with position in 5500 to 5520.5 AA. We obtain 15.8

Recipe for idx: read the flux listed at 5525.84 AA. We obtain 15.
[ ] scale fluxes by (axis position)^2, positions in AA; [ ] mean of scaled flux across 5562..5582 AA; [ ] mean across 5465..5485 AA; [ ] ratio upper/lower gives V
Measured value 1.0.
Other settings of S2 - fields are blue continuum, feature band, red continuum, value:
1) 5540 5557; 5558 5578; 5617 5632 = 1.2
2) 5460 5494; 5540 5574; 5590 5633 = -0.6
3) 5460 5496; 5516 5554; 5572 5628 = -1.4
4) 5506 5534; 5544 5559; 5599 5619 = -0.2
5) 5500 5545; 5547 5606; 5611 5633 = 1.6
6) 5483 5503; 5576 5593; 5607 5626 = 0.6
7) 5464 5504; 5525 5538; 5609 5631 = 0.1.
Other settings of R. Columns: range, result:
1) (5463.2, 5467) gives 14.7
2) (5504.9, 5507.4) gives 15.1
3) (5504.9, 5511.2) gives 15.1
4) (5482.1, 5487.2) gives 14.9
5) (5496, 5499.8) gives 15.3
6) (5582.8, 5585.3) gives 15.5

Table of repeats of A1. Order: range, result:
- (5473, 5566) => 17.2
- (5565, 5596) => 16.4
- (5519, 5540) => 16.2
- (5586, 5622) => 16.7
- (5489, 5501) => 16.1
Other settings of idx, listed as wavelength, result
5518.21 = 14.2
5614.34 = 14.1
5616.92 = 15.3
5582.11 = 15.1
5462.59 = 15.8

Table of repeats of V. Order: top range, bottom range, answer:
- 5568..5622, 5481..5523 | 1.05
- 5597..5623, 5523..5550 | 1.01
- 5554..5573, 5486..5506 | 1.03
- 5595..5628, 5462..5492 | 1.09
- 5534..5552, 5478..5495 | 1.10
